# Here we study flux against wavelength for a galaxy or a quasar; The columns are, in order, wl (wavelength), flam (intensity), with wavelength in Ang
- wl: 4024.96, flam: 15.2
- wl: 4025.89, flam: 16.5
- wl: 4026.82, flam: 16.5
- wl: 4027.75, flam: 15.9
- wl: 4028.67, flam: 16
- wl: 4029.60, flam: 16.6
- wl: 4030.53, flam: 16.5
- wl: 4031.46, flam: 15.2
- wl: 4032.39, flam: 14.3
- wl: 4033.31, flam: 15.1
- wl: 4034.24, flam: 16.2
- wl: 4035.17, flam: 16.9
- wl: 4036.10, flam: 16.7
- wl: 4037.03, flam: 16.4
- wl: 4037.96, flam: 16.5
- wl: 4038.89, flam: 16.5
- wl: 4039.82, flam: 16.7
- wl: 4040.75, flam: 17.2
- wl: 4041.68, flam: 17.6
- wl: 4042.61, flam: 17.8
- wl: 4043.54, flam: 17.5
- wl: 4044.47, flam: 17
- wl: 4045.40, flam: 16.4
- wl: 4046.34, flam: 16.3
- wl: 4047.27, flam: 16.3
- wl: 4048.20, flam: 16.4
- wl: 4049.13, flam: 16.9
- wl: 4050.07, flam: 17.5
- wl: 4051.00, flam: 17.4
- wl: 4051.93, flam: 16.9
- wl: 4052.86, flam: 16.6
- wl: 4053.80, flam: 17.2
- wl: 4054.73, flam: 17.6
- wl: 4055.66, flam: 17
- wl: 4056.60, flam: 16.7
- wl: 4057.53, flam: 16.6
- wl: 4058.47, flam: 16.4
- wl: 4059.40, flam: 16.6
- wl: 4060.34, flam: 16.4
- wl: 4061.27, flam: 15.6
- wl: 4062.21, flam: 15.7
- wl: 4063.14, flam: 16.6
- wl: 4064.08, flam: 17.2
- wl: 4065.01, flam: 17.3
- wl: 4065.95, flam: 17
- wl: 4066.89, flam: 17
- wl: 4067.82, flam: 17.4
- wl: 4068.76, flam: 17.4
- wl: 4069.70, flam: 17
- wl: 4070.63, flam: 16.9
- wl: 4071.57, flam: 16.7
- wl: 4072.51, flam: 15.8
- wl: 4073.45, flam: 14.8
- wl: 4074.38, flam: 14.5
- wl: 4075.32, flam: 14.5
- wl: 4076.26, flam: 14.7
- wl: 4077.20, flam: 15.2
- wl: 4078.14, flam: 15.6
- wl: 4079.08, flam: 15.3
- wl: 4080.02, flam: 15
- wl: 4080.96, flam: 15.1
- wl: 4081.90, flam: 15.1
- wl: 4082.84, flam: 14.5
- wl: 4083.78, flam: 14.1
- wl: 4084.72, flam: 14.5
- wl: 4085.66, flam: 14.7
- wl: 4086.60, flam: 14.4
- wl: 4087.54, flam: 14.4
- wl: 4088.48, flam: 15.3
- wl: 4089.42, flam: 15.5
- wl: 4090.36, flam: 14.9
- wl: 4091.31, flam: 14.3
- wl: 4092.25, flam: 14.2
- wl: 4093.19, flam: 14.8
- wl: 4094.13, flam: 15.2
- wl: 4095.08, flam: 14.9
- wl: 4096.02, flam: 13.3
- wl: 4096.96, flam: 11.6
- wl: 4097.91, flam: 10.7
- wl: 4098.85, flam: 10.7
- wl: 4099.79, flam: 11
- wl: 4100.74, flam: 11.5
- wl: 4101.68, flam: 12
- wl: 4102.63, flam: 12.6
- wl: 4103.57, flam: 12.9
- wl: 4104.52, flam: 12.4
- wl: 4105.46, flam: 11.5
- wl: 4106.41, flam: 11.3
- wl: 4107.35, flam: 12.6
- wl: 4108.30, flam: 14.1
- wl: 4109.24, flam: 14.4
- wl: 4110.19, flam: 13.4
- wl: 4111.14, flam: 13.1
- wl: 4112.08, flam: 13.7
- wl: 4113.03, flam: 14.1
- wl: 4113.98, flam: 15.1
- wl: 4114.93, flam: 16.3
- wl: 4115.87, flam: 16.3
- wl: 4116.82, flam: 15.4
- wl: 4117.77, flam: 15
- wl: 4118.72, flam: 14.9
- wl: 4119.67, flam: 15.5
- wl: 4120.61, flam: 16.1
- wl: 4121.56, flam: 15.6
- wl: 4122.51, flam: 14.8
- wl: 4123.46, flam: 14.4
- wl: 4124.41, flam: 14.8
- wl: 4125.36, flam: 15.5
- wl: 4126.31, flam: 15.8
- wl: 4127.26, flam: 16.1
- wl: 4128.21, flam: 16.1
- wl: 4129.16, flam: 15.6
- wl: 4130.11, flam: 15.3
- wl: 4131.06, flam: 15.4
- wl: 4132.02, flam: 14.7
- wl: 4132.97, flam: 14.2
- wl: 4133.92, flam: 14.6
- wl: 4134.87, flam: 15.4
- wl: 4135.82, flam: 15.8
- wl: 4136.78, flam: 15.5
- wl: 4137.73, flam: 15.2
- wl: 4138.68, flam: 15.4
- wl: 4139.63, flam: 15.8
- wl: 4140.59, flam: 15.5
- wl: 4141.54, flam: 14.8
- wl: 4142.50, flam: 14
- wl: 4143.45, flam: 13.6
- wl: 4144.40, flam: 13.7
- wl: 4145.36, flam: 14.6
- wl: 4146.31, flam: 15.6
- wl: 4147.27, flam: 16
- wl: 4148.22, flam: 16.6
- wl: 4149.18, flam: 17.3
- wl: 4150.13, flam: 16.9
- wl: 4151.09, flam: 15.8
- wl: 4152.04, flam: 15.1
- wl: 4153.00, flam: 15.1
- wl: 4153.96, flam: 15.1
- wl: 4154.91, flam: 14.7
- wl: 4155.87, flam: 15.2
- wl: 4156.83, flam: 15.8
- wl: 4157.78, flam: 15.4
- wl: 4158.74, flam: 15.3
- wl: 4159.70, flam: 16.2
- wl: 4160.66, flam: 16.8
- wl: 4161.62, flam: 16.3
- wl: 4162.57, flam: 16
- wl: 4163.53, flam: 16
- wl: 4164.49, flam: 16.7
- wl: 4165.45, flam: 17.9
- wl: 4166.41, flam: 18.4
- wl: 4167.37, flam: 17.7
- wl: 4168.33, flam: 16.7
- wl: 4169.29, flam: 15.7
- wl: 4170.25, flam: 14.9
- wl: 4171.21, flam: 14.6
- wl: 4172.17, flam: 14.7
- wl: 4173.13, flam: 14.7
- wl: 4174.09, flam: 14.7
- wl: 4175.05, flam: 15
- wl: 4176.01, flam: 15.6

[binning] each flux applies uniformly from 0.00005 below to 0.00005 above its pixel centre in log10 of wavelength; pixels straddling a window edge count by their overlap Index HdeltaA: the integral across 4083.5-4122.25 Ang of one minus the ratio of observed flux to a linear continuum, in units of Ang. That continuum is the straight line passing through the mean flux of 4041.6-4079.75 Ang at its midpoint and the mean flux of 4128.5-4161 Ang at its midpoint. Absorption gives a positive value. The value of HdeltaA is 5.0 Ang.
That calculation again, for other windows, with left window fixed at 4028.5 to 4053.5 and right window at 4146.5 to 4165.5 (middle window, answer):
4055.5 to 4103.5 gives 4.1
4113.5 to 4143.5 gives 1.5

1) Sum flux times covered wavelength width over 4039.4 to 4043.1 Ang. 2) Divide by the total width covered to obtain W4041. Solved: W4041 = 17.3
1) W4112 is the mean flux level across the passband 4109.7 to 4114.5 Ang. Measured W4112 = 13.9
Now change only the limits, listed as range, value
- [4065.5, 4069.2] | 17.2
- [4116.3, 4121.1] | 15.4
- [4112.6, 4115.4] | 15.2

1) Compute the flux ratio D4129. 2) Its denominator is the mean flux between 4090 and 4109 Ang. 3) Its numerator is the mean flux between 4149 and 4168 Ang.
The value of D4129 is 1.26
